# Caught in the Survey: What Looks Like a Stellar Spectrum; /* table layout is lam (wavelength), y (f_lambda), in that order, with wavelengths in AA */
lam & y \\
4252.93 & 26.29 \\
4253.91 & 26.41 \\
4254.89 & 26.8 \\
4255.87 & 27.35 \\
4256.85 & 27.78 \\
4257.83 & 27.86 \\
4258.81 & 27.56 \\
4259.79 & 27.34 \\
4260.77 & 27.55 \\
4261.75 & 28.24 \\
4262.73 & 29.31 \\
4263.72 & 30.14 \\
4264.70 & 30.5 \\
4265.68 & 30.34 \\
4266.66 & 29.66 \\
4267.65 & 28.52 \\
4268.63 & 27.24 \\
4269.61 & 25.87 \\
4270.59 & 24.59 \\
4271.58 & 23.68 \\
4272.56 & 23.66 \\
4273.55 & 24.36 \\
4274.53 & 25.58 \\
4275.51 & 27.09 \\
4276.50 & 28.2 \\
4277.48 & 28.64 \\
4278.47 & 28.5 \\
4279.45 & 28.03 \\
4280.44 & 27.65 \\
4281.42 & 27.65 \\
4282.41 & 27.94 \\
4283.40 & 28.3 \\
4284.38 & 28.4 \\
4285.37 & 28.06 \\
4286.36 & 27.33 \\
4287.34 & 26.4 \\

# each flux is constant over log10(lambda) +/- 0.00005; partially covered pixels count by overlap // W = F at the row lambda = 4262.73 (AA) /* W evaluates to 29.31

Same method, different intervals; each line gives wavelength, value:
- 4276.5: 28.2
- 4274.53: 25.58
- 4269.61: 25.87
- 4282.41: 27.94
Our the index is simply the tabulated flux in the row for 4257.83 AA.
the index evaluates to 27.86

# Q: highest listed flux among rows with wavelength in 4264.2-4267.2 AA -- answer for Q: 30.5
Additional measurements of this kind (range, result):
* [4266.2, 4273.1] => 29.66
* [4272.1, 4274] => 24.36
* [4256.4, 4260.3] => 27.86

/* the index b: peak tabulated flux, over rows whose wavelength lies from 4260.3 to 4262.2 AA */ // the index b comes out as 28.24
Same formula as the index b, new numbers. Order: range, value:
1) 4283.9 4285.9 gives 28.4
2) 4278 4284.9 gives 28.5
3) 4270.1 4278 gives 28.64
